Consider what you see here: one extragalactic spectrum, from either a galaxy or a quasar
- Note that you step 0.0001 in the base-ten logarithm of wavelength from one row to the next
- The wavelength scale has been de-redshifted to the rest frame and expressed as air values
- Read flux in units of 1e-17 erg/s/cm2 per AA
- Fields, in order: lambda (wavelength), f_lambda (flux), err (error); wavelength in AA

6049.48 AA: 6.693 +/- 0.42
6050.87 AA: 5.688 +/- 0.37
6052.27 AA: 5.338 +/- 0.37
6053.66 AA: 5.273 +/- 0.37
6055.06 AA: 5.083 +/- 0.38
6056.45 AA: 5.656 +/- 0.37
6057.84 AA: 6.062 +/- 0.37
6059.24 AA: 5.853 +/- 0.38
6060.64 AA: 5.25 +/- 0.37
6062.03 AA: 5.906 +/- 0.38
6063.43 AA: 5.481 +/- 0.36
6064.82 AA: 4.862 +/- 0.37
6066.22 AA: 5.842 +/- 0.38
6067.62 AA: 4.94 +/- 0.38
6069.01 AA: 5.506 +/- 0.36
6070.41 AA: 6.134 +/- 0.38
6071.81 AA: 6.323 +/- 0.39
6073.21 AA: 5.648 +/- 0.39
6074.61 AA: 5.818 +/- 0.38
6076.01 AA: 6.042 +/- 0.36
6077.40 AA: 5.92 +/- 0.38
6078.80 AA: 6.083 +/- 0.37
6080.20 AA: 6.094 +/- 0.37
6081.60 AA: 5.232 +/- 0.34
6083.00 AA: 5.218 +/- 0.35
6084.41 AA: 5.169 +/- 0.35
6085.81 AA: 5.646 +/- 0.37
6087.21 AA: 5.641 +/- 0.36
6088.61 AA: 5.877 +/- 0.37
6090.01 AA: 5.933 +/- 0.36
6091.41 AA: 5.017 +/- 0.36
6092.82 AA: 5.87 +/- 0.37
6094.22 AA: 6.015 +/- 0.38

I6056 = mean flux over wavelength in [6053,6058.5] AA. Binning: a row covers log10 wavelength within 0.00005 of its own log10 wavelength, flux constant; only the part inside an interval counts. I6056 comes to 5.52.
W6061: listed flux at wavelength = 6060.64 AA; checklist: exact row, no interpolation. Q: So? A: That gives 5.25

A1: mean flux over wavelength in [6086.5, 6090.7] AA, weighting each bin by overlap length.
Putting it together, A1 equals 5.82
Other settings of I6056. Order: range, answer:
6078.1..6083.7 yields 5.66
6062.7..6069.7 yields 5.33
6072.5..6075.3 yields 5.73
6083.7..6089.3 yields 5.58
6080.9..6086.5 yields 5.31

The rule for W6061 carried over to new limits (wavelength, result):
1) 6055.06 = 5.083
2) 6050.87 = 5.688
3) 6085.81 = 5.646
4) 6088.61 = 5.877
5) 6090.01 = 5.933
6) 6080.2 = 6.094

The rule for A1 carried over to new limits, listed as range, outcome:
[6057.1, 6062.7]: 5.77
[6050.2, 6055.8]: 5.34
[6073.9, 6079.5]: 5.97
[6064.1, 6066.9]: 5.36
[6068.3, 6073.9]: 5.9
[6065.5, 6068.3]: 5.38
